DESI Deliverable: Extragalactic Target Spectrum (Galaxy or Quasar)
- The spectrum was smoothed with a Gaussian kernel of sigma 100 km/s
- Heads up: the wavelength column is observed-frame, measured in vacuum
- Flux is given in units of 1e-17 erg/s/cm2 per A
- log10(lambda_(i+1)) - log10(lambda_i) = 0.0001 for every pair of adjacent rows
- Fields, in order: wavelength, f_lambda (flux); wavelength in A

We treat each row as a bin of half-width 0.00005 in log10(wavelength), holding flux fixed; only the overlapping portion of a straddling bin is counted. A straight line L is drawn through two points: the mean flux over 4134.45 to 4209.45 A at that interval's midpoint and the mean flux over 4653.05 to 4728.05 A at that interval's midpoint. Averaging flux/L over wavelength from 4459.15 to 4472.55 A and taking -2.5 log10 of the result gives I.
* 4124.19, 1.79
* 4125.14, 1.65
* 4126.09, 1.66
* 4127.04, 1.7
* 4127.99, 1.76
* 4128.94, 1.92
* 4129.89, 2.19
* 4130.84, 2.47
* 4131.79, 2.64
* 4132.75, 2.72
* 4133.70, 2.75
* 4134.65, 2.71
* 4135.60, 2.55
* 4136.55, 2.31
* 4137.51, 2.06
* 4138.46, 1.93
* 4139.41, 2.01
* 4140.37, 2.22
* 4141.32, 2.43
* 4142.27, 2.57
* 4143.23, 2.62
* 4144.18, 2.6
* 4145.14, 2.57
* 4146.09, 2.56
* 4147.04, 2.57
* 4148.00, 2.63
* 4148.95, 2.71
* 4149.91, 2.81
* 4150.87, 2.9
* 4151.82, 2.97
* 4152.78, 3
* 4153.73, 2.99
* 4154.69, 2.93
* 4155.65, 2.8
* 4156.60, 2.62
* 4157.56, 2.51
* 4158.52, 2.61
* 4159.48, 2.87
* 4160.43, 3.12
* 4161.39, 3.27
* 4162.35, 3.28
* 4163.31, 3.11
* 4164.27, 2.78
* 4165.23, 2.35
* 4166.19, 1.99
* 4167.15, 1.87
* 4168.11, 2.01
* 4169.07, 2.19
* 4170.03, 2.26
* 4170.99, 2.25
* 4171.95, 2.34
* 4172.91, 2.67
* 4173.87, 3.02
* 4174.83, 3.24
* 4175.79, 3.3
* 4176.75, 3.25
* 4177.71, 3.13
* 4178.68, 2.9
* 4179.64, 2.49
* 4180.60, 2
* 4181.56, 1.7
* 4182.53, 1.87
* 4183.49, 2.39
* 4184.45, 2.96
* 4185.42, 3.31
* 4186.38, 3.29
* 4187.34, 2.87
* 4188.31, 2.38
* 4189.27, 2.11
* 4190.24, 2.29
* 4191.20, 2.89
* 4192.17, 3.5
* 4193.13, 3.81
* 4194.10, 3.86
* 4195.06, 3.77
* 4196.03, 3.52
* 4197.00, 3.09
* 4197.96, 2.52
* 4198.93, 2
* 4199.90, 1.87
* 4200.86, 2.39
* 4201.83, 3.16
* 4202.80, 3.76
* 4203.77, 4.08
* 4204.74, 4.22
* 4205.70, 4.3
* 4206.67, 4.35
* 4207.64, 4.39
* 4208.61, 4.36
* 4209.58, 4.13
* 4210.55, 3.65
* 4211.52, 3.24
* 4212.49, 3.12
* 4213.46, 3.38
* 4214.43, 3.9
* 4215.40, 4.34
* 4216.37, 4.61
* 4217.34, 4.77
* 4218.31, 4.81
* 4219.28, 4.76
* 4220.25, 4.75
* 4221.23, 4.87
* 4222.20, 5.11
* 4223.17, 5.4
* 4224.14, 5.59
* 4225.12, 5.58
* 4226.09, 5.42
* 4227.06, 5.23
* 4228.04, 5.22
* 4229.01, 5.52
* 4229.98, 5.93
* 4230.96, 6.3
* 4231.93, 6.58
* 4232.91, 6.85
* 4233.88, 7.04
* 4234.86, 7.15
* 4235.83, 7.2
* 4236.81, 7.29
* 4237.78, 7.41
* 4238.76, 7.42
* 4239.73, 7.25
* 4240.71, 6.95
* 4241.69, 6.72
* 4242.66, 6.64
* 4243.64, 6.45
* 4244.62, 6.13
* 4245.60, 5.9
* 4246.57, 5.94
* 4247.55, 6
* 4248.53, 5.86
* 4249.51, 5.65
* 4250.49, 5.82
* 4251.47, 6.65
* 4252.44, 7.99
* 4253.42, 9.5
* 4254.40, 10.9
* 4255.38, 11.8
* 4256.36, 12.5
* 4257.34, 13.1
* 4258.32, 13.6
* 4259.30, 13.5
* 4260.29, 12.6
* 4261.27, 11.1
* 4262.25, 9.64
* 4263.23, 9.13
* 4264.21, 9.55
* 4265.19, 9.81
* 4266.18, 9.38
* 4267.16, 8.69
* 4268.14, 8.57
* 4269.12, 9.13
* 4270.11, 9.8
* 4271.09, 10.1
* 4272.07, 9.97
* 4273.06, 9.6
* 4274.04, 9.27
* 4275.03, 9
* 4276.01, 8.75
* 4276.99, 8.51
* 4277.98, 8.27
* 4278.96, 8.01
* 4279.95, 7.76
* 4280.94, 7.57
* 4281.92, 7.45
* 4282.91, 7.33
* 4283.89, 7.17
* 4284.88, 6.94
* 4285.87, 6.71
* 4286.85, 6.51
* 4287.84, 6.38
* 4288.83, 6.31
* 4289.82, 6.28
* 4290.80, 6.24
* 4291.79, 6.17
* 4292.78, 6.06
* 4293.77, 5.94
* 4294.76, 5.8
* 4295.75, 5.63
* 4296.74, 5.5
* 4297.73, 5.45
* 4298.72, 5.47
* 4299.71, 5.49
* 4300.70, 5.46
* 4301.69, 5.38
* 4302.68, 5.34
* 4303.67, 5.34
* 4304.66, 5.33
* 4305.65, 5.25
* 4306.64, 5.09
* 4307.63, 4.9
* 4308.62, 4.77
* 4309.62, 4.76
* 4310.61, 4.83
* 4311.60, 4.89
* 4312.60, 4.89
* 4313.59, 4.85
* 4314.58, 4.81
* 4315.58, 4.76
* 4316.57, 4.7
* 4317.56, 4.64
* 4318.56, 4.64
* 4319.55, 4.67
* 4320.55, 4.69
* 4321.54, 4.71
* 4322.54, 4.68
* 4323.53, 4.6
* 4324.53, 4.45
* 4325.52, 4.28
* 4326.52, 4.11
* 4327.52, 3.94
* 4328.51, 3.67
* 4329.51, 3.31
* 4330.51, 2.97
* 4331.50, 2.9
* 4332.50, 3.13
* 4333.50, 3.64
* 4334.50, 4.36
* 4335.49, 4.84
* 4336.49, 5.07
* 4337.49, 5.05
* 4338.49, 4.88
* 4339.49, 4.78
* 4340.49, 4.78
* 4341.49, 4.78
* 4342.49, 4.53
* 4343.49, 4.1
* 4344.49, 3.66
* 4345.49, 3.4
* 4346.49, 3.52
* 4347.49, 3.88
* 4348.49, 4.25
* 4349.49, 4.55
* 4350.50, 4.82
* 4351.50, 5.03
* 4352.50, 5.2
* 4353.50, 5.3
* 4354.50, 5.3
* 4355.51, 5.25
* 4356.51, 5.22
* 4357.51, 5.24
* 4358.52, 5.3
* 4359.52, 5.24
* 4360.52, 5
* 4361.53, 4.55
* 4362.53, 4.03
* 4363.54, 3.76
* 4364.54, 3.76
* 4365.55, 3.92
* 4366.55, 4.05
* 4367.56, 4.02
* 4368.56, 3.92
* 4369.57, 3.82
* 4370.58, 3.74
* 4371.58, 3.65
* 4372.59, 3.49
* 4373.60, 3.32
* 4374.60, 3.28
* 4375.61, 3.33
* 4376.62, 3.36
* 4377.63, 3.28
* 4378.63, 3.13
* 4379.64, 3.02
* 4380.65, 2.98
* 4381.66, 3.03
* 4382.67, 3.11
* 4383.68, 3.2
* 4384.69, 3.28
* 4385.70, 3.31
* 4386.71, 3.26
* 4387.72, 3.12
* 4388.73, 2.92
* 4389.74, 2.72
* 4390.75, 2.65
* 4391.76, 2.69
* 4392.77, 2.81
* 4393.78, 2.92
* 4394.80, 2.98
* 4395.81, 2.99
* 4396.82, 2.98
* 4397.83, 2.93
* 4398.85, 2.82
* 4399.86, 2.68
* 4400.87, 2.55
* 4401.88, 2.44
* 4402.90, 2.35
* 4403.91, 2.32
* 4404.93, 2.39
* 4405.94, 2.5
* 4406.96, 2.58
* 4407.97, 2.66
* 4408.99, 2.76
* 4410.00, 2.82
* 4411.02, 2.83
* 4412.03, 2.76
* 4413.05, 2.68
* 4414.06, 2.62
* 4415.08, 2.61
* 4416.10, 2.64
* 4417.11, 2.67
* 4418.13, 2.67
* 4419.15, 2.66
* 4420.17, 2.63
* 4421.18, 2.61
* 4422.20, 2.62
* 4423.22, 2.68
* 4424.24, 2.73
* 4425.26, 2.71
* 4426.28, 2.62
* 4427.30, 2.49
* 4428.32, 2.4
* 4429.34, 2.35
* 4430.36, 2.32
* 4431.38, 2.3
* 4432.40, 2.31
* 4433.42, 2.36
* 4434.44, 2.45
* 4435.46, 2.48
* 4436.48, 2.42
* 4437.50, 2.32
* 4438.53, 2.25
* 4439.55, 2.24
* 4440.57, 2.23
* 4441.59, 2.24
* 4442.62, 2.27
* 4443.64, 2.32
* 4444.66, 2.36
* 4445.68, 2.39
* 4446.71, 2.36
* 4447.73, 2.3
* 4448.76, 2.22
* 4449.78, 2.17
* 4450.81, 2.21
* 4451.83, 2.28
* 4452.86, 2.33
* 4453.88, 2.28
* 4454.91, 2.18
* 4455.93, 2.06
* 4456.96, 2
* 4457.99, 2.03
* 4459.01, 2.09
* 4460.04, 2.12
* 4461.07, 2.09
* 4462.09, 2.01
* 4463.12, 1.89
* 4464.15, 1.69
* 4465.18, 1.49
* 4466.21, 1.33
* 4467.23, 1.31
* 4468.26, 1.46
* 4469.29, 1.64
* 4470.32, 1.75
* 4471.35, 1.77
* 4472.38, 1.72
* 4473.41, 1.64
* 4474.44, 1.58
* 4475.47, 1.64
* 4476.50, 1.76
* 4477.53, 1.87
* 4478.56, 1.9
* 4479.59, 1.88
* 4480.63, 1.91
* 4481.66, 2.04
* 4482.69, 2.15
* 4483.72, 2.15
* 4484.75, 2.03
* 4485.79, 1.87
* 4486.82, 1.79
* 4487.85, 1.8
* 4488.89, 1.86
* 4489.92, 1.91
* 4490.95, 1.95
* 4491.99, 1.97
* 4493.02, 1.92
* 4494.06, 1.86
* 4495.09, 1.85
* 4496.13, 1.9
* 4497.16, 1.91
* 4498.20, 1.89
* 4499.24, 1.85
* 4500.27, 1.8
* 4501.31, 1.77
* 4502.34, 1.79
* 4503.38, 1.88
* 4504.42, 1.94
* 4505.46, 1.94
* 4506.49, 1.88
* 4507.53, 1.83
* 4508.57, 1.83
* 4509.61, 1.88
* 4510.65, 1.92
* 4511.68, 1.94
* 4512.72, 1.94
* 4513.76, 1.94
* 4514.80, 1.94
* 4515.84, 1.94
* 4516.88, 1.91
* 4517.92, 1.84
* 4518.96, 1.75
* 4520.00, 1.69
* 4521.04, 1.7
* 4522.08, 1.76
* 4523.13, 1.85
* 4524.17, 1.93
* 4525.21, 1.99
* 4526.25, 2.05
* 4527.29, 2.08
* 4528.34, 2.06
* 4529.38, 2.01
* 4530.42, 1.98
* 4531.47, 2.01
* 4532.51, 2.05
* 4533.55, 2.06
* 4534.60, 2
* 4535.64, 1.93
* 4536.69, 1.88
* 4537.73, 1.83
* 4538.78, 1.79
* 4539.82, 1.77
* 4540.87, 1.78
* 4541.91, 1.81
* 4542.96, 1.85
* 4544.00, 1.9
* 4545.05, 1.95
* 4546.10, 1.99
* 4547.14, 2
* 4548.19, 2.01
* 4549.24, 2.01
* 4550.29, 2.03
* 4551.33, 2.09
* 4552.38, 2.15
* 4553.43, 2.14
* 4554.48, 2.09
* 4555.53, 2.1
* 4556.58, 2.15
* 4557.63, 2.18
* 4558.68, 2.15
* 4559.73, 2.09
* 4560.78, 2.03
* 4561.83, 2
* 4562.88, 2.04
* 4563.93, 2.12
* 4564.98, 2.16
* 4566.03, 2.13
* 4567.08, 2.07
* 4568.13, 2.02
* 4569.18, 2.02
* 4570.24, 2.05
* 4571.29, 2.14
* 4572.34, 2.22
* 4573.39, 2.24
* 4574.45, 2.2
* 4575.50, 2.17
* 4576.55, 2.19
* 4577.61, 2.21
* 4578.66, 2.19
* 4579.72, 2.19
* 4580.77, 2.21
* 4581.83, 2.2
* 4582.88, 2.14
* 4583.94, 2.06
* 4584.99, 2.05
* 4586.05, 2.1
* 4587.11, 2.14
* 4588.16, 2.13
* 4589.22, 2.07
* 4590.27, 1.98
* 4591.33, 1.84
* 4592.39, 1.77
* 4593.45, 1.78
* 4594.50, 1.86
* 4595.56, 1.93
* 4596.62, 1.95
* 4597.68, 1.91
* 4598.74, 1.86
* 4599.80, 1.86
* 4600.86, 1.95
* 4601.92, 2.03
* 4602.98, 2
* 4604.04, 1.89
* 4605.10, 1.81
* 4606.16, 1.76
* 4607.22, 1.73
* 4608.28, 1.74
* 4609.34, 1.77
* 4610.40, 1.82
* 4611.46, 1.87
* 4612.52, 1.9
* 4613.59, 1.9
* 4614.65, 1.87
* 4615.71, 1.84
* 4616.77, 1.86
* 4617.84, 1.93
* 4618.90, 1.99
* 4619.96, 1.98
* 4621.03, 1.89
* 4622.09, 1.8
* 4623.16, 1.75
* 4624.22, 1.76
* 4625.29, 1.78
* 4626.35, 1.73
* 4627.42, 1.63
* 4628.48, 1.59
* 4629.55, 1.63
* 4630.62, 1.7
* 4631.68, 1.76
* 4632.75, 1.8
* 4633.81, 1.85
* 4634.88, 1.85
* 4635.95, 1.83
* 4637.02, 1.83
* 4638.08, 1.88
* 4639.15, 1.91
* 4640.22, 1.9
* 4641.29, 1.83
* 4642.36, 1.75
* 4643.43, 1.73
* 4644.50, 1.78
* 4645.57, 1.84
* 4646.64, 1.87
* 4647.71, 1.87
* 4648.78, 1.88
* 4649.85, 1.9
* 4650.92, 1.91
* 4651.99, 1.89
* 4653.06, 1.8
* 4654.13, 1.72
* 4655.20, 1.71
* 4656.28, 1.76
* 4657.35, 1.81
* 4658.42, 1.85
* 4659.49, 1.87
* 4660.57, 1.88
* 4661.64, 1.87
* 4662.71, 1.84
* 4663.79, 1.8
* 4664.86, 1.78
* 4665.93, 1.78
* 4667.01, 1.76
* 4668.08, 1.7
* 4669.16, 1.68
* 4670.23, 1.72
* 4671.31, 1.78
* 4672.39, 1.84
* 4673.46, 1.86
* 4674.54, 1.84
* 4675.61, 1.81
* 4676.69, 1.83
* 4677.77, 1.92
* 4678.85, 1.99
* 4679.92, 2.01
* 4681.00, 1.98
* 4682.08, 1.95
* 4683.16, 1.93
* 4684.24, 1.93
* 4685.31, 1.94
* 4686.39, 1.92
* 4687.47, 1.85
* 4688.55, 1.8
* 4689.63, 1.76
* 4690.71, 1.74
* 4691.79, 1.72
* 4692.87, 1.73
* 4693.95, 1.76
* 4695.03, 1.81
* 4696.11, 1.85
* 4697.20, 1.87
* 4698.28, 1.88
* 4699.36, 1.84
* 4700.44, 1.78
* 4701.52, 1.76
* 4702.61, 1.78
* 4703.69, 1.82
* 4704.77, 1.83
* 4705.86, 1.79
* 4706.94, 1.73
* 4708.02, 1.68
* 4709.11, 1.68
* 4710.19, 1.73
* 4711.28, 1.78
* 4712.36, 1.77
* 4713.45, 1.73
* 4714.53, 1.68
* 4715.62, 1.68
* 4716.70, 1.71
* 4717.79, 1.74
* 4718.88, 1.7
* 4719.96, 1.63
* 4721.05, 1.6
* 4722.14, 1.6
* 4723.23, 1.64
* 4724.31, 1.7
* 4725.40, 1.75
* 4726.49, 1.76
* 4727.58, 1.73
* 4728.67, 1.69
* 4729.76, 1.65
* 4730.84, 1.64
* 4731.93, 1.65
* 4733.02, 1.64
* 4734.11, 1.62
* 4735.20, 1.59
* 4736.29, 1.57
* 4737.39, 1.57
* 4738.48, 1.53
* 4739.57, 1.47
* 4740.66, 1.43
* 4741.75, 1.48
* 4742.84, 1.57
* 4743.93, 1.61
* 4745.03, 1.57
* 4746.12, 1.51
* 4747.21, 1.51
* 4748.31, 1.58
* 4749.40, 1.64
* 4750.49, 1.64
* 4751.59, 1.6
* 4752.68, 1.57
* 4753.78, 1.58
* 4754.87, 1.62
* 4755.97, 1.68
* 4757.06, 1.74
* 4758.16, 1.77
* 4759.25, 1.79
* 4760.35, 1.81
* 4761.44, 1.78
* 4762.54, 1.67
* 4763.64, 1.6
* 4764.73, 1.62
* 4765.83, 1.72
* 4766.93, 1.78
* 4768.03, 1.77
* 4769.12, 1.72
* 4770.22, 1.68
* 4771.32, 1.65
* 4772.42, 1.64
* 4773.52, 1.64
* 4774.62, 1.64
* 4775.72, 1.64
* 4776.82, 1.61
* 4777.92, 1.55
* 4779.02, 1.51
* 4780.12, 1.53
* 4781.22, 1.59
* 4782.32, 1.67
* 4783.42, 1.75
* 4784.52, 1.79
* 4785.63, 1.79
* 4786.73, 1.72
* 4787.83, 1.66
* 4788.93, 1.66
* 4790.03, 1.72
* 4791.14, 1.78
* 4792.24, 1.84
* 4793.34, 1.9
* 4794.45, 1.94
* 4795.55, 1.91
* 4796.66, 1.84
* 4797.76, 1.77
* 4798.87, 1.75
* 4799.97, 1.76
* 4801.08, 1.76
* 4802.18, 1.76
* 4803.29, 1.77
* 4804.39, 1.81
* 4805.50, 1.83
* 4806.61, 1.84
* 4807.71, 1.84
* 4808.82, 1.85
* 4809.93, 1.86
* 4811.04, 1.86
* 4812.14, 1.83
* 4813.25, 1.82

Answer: 0.285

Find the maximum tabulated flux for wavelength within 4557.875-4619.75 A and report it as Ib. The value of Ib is 2.24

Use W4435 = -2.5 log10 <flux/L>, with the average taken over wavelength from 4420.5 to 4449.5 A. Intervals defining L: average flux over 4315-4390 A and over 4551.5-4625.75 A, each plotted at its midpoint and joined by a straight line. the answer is 0.36 mag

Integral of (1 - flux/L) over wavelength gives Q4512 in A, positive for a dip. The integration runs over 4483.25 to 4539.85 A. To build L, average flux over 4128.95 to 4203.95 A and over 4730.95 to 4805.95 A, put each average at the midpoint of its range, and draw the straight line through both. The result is 5.6 A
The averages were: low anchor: 2.7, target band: 1.9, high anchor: 1.67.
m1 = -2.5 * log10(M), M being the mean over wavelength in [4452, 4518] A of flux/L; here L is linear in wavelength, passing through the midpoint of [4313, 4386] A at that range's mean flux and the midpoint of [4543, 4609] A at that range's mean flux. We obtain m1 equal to 0.46 mag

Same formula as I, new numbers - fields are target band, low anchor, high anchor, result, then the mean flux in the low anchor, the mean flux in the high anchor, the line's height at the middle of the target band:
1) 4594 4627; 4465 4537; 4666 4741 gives -0.035 mag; 1.86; 1.75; 1.8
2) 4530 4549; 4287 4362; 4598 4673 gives 0.390 mag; 4.85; 1.82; 2.75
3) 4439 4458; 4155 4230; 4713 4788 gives 0.161 mag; 3.41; 1.65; 2.6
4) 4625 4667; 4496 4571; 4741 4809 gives 0.018 mag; 1.96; 1.7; 1.84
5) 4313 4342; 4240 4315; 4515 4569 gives 0.416 mag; 7.45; 1.98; 6.42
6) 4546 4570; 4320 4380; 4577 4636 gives 0.126 mag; 4.2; 1.9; 2.34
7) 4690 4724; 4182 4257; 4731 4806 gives 0.180 mag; 5.1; 1.67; 2.06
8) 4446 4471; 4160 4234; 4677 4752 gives 0.328 mag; 3.62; 1.72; 2.66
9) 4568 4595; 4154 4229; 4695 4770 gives 0.035 mag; 3.37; 1.68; 2.15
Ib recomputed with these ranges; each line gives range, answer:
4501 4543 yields 2.08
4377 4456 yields 3.31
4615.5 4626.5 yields 1.99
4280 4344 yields 7.57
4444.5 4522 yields 2.39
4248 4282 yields 13.6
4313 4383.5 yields 5.3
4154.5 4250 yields 7.42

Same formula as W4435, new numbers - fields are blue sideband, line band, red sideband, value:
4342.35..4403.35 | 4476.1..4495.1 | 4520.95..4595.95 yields 0.36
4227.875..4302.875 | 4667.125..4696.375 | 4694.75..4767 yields 0.25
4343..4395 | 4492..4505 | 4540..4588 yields 0.39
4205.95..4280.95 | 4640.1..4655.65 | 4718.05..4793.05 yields 0.48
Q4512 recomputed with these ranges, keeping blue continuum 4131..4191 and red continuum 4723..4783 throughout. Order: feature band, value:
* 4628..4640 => 0.3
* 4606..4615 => 0.3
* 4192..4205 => -3.4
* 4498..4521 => 2.0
